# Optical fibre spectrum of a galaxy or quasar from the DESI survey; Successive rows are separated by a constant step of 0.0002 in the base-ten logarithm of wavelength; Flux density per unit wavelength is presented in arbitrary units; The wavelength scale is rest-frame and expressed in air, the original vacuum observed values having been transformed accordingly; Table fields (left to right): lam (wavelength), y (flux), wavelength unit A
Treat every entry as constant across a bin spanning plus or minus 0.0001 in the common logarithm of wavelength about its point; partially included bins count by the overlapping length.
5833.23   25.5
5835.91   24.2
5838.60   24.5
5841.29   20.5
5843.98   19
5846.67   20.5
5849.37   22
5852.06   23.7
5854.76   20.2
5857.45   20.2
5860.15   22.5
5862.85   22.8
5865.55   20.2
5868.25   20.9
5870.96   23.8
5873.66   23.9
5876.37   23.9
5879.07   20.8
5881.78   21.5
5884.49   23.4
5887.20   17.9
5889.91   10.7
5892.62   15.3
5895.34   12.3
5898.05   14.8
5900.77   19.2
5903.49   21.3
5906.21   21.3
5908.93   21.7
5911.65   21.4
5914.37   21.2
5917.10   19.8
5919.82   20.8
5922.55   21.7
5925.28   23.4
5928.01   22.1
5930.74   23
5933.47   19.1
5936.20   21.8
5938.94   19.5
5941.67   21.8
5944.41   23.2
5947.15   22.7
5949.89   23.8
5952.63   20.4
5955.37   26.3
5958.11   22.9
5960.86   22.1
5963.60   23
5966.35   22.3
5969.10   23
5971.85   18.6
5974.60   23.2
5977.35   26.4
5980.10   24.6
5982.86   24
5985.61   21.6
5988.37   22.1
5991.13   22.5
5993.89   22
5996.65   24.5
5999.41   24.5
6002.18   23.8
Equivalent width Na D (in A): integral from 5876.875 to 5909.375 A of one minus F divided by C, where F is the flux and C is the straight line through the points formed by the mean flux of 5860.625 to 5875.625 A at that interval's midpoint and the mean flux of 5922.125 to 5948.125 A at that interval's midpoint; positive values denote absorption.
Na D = 5.5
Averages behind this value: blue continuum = 22.4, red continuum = 21.8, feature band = 18.4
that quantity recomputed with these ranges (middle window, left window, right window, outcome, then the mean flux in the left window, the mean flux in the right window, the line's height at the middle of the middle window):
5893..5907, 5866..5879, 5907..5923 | 2.7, 22.7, 21.1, 21.6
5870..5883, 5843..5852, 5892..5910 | -2.2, 21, 18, 19.4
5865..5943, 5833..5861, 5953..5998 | 7.4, 21.9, 23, 22.4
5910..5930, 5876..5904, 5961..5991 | -1.9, 18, 22.8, 19.7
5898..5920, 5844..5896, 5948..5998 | 1.0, 20.4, 23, 21.4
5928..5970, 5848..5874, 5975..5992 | 1.4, 21.9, 23.5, 23.1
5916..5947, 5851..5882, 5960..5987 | 1.4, 22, 22.9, 22.6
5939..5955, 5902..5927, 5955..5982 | 0.0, 21.4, 23.1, 22.4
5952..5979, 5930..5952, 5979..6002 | -0.5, 21.8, 23.2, 22.5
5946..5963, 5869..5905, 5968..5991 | -0.9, 19.2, 22.9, 21.9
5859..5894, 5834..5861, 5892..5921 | -0.1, 21.8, 19.1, 20.5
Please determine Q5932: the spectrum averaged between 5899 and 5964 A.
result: 21.8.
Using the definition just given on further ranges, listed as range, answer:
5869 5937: 20.2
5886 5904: 15.7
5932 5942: 20.5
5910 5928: 21.4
